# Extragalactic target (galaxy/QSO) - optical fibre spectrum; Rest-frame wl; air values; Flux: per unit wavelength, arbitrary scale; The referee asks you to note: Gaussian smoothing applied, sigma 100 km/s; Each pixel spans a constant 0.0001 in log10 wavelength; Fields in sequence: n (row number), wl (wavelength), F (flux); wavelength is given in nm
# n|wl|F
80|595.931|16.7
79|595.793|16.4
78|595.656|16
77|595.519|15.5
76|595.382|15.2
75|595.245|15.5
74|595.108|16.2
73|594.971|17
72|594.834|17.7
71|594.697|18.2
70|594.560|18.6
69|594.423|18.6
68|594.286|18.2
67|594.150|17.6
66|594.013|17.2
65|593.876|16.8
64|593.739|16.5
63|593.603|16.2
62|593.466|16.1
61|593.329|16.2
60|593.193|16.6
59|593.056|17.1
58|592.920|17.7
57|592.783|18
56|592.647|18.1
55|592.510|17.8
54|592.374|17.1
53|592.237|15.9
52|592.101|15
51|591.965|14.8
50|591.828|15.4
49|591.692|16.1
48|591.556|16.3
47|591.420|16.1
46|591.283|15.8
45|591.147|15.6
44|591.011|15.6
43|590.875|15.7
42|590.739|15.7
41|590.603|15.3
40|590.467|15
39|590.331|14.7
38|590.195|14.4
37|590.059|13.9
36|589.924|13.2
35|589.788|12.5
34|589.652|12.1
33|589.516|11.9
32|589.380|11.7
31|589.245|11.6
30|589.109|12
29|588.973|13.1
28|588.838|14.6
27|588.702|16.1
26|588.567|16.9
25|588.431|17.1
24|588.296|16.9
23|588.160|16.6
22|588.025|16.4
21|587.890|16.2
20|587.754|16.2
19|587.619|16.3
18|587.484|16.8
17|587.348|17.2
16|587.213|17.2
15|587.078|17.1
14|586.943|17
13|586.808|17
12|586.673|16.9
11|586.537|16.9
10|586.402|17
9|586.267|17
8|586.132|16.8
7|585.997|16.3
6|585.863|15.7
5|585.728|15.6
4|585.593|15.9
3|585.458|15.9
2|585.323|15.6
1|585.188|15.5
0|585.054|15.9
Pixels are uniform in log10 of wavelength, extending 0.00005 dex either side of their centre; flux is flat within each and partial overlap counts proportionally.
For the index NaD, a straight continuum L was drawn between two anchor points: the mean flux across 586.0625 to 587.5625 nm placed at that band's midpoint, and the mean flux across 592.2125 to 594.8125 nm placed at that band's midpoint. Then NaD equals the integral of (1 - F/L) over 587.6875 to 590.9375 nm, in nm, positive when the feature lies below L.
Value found 0.48 nm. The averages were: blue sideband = 17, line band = 14.6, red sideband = 17.3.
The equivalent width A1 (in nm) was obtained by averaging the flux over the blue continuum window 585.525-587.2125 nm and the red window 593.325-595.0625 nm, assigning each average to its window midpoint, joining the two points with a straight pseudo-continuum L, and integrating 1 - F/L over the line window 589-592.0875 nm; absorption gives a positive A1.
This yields 0.48 nm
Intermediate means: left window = 16.6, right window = 17.3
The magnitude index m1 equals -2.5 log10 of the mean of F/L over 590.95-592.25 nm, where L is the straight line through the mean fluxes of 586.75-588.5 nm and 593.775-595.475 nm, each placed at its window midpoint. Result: 0.09 mag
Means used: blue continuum 16.8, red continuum 17.2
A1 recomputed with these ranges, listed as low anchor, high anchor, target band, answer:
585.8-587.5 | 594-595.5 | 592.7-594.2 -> 0.022 nm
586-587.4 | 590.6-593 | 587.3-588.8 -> 0.020 nm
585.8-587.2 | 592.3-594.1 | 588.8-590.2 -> 0.347 nm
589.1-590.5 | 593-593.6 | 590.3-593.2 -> -0.245 nm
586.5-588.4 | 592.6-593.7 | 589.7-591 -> 0.183 nm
